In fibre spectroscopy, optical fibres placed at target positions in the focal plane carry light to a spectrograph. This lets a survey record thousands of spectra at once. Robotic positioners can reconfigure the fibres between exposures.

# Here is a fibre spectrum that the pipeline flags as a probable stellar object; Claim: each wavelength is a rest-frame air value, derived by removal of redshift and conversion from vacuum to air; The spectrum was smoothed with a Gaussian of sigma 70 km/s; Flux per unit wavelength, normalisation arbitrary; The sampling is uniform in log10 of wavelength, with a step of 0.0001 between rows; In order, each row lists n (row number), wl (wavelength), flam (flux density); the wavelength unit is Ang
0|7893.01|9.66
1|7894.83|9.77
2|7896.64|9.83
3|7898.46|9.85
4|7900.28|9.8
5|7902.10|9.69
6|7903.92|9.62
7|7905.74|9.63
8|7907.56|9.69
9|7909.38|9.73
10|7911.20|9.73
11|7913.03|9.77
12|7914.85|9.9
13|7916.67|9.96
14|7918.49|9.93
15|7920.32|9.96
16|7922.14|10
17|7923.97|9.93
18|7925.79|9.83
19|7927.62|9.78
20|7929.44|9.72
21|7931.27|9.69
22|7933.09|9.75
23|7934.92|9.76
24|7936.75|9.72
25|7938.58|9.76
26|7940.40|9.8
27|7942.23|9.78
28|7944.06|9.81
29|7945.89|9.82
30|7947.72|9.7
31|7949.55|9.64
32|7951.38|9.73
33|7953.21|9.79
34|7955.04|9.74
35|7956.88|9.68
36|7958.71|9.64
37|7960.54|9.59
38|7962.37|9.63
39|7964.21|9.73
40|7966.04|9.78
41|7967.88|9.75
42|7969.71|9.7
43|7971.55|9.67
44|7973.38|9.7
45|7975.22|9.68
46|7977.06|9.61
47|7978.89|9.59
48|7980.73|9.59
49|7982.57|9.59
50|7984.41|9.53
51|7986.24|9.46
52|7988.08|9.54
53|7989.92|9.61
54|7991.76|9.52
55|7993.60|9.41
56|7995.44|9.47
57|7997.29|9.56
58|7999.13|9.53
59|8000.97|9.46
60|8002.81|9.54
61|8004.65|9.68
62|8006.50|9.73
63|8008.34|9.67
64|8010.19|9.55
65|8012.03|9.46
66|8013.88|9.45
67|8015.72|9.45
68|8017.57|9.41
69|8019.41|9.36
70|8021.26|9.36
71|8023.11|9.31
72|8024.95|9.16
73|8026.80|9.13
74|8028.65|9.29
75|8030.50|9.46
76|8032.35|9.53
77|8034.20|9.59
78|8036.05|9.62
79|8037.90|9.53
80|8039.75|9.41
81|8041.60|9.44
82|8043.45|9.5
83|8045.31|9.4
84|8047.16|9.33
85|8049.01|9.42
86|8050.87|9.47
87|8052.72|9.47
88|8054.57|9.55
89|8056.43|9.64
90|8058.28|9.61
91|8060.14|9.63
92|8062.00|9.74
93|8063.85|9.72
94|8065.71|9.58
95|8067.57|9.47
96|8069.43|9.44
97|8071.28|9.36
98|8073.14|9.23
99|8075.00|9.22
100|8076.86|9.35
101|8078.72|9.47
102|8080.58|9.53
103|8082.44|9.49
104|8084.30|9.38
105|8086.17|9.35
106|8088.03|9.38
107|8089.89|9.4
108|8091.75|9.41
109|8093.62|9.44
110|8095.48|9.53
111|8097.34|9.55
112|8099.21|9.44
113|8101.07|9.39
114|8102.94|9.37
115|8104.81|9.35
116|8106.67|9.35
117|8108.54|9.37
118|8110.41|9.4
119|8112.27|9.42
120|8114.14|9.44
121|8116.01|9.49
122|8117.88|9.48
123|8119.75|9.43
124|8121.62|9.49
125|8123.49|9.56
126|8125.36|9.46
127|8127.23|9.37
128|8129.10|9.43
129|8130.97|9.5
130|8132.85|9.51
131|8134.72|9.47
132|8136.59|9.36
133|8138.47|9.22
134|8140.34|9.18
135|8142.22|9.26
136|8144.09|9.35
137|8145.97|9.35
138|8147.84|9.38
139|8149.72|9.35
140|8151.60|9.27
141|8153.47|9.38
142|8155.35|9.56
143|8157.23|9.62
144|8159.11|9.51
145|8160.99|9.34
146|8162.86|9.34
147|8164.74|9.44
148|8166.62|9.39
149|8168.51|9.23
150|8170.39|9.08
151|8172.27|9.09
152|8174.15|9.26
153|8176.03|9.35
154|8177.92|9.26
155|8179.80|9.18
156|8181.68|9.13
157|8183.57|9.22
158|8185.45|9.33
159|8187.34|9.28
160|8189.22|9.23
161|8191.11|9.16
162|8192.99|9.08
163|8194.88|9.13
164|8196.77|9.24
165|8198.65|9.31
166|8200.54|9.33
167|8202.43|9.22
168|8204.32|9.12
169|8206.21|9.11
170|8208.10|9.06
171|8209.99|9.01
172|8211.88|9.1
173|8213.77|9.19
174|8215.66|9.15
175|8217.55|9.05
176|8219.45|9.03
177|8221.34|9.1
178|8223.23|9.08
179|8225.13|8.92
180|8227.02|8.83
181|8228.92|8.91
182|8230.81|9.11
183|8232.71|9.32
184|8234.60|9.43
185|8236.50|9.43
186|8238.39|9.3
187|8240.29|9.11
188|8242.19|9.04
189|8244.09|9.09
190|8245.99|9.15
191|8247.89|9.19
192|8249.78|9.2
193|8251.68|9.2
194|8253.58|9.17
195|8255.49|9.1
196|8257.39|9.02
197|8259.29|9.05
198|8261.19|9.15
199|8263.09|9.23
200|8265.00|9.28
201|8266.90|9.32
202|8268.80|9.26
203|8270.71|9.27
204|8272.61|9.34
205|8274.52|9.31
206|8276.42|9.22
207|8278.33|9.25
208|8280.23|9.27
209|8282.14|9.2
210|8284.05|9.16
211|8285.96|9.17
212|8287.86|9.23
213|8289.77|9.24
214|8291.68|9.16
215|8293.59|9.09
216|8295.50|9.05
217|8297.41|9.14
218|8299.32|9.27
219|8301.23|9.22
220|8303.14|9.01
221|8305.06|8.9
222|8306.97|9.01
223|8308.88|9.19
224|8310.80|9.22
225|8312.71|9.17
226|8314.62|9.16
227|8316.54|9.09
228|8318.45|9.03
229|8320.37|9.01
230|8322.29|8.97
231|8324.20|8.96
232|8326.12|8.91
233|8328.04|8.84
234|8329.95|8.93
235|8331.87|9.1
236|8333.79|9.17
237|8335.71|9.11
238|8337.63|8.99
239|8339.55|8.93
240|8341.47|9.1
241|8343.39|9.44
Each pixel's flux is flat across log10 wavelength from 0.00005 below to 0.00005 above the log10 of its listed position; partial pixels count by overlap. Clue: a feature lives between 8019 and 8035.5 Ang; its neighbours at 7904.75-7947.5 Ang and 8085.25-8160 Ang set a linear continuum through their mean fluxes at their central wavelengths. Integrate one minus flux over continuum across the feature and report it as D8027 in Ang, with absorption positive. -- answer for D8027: 0.4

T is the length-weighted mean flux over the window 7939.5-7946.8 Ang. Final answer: 9.8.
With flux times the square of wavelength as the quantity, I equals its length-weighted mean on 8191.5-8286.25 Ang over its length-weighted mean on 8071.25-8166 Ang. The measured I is 1.00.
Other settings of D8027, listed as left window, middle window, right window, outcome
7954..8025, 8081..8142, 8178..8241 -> -0.5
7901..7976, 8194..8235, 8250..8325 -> 0.7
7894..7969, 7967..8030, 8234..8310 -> 0.9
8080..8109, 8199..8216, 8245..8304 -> 0.2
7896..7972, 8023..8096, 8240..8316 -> 0.7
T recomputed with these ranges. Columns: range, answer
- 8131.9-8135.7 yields 9.48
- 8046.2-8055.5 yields 9.45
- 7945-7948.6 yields 9.76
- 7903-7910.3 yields 9.67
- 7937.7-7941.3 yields 9.8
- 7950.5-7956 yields 9.74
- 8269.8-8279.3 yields 9.29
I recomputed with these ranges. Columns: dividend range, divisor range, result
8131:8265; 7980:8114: 1.01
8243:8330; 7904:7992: 1.02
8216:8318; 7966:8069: 1.02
